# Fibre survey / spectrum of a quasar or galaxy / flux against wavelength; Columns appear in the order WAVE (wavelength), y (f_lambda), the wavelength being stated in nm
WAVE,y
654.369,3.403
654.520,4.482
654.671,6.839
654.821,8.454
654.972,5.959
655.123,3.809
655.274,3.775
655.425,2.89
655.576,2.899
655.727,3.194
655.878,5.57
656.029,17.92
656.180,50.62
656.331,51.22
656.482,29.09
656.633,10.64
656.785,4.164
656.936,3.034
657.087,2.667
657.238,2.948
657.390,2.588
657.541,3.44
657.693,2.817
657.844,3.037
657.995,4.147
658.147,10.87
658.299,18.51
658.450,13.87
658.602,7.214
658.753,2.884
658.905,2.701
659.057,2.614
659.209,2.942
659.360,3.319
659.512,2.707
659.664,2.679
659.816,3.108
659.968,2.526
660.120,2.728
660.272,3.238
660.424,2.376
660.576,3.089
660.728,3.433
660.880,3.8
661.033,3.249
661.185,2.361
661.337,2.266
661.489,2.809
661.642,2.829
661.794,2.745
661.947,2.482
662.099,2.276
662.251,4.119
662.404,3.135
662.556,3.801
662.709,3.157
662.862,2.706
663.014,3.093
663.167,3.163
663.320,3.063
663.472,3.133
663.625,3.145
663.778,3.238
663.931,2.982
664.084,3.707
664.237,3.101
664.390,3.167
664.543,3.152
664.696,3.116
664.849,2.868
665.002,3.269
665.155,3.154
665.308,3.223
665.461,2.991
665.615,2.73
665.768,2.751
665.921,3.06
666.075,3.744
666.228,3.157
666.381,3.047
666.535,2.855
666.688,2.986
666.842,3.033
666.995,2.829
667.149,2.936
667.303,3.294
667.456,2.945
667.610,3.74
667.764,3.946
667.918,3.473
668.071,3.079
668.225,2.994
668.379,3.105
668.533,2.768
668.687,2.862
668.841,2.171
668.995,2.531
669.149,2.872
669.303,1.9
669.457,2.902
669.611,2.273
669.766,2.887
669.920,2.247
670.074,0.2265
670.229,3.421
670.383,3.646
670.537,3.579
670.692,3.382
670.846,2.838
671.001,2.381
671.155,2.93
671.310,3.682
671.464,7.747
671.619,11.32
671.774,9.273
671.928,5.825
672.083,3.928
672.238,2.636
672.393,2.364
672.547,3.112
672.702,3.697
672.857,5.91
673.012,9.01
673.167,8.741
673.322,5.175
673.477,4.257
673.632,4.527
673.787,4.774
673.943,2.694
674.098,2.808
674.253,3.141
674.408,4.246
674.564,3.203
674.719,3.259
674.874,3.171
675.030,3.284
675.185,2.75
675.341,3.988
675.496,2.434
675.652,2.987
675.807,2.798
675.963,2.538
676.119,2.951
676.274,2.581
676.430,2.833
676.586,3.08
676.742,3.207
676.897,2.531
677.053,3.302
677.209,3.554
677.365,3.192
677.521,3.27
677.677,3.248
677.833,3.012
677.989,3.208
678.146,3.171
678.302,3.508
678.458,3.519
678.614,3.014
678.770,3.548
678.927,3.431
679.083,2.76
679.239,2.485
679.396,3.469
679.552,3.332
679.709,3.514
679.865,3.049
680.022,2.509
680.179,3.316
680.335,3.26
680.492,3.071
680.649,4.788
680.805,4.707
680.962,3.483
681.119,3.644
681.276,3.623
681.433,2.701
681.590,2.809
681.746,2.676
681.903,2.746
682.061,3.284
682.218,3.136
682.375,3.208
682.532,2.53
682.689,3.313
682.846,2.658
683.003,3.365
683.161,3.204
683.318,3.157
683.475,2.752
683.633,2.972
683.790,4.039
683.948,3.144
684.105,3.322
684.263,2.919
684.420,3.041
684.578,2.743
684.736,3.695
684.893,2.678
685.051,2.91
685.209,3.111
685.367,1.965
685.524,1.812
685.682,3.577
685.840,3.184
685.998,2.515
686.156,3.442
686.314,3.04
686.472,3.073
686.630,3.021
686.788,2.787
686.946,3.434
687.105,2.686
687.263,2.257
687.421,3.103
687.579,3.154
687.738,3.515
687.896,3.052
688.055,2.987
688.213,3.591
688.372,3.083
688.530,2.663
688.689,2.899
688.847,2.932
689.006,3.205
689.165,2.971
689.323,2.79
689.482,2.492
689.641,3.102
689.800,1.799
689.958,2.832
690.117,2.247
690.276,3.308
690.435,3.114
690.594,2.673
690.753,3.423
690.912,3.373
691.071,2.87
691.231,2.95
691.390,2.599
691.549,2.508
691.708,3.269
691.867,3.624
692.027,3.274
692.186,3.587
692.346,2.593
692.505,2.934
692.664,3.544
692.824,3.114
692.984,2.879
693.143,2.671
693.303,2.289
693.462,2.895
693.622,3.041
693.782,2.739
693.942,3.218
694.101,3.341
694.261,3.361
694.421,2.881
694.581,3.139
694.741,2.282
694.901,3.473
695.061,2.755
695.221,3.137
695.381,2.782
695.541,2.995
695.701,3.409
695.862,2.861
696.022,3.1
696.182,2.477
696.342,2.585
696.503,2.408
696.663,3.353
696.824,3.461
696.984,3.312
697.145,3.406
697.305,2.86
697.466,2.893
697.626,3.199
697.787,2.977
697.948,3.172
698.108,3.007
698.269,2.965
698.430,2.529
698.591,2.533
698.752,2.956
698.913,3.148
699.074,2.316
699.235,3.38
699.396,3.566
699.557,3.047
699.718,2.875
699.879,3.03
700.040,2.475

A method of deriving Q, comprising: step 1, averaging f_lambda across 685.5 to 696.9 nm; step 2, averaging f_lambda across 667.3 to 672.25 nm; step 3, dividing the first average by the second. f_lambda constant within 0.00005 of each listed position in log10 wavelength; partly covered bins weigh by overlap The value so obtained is 0.82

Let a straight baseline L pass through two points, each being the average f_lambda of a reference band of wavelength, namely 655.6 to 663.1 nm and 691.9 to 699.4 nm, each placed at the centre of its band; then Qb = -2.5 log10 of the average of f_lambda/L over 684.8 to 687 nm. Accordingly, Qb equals 0.349 mag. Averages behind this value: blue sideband 6.74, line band 2.9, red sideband 2.99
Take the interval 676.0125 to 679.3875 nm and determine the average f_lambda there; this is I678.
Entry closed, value 3.12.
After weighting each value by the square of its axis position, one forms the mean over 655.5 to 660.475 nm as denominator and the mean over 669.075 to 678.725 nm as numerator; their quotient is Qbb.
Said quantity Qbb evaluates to 0.5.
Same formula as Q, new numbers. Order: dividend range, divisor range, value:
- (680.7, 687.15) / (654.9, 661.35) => 0.41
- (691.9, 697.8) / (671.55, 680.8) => 0.80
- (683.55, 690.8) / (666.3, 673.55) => 0.78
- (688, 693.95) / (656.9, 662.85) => 0.75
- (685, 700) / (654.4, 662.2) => 0.43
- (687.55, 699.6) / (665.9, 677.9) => 0.84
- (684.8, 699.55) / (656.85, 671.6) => 0.86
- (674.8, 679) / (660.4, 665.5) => 1.01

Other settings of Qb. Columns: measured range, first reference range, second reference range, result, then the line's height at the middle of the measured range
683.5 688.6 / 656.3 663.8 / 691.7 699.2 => 0.18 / 3.57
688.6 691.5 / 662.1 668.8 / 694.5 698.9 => 0.05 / 3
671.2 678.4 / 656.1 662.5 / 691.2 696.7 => 0.28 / 5.18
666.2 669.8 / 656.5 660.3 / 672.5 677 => 0.44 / 4.38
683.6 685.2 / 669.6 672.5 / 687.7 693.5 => 0.05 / 3.31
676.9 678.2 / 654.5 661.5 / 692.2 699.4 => 0.50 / 5.07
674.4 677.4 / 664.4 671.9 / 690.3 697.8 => 0.07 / 3.27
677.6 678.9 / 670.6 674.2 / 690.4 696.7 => 0.31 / 4.37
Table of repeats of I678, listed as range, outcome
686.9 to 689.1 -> 3.03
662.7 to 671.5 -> 3.05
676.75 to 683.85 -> 3.22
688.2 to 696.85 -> 2.95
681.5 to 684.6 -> 3.06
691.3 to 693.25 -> 3.04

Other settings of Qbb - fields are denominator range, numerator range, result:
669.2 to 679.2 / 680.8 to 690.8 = 0.84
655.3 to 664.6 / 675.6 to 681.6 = 0.56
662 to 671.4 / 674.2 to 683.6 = 1.09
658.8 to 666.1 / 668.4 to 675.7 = 1.32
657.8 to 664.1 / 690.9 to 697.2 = 0.84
